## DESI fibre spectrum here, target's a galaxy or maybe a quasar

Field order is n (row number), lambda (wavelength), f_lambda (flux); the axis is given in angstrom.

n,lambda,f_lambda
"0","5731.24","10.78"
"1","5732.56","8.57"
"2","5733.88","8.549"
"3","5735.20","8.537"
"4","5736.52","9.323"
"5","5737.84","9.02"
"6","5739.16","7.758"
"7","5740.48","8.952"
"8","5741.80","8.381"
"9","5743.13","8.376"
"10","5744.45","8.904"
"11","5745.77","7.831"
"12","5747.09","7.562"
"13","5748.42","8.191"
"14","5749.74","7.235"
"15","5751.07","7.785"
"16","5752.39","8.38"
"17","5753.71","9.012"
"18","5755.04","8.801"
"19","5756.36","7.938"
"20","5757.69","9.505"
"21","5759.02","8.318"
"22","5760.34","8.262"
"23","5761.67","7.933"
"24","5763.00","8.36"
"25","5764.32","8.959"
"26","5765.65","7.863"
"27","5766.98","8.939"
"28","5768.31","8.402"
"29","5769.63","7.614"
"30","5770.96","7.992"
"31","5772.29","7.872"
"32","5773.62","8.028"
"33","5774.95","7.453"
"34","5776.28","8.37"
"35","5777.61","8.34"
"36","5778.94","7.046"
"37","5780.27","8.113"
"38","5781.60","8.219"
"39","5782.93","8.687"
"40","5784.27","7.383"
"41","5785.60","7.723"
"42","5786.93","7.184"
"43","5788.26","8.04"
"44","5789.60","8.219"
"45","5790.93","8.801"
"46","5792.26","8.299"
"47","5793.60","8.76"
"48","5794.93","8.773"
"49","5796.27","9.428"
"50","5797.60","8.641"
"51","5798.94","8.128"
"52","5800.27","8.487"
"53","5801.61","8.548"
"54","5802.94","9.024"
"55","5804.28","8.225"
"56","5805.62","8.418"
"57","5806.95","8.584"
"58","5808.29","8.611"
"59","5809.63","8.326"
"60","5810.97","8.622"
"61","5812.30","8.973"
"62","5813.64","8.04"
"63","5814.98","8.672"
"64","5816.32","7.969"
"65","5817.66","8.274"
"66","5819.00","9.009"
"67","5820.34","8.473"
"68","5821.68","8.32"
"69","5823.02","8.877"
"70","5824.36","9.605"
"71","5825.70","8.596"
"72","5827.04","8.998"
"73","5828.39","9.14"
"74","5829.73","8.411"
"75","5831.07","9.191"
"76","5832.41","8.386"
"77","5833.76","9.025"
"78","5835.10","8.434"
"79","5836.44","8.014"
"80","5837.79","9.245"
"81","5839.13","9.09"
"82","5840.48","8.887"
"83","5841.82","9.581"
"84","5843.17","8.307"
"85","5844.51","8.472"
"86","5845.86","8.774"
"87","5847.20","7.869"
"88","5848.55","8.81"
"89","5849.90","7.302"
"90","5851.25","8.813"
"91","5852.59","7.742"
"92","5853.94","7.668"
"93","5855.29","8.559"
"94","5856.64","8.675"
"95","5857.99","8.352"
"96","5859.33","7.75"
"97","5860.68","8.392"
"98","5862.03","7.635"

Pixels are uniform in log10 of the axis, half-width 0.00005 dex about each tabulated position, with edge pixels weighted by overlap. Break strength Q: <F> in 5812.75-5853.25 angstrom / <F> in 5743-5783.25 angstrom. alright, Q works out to 1.05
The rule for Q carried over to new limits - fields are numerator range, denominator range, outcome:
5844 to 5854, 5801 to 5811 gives 0.96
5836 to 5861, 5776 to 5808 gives 1.02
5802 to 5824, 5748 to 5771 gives 1.03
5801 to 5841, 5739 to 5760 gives 1.04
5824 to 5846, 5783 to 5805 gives 1.06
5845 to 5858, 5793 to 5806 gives 0.95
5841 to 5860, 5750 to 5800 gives 1.01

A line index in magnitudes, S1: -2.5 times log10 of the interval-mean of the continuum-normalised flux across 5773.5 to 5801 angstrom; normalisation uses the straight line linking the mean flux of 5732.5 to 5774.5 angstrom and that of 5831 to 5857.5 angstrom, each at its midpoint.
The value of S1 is 0.028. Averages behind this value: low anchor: 8.34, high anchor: 8.52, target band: 8.2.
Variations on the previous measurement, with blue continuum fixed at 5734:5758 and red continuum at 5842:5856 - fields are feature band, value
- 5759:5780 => 0.04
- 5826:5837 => -0.05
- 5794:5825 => -0.04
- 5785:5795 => 0.02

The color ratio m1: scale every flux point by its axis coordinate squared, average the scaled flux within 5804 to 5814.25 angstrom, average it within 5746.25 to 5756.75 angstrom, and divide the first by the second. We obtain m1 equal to 1.07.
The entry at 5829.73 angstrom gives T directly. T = 8.411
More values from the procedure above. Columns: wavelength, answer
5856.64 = 8.675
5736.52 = 9.323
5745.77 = 7.831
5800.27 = 8.487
